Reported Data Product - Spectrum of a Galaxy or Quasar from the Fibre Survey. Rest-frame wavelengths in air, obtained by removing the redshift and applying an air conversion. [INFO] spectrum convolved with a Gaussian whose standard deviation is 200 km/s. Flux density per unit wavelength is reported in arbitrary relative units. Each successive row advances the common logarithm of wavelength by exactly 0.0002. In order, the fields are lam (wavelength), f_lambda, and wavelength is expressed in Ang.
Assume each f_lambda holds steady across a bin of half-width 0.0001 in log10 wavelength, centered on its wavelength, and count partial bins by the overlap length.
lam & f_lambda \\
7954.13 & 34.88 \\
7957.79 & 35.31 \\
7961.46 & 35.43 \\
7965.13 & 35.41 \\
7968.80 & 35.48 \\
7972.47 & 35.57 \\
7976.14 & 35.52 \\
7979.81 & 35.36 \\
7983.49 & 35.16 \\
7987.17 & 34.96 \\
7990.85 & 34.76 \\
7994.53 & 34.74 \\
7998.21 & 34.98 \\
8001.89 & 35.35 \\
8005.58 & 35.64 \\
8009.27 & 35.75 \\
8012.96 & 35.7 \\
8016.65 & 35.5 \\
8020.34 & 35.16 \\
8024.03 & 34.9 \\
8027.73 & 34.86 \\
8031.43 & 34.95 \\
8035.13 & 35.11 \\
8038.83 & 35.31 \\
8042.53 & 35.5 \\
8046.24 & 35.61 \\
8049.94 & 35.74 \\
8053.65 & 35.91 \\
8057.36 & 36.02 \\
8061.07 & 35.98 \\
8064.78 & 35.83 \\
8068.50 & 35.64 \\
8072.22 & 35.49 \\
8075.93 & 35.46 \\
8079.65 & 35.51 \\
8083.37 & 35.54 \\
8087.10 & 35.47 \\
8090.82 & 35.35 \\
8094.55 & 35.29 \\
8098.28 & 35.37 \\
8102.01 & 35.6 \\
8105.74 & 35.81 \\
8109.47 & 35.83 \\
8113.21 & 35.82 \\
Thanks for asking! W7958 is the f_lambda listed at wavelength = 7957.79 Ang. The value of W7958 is 35.31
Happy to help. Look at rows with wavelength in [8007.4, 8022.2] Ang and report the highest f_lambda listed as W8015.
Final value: 35.75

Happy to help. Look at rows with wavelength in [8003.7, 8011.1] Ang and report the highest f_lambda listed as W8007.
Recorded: 35.75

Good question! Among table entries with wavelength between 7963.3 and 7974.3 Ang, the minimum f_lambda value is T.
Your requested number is 35.41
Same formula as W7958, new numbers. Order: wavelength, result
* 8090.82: 35.35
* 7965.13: 35.41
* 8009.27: 35.75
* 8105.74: 35.81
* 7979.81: 35.36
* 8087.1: 35.47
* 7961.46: 35.43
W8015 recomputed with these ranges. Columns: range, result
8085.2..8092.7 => 35.47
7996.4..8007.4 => 35.64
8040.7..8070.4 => 36.02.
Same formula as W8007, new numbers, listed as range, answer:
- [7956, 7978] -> 35.57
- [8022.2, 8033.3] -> 34.95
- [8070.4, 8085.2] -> 35.54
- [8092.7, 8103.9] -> 35.6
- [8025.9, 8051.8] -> 35.74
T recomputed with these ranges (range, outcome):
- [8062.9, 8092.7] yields 35.35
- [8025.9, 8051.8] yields 34.86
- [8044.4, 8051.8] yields 35.61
